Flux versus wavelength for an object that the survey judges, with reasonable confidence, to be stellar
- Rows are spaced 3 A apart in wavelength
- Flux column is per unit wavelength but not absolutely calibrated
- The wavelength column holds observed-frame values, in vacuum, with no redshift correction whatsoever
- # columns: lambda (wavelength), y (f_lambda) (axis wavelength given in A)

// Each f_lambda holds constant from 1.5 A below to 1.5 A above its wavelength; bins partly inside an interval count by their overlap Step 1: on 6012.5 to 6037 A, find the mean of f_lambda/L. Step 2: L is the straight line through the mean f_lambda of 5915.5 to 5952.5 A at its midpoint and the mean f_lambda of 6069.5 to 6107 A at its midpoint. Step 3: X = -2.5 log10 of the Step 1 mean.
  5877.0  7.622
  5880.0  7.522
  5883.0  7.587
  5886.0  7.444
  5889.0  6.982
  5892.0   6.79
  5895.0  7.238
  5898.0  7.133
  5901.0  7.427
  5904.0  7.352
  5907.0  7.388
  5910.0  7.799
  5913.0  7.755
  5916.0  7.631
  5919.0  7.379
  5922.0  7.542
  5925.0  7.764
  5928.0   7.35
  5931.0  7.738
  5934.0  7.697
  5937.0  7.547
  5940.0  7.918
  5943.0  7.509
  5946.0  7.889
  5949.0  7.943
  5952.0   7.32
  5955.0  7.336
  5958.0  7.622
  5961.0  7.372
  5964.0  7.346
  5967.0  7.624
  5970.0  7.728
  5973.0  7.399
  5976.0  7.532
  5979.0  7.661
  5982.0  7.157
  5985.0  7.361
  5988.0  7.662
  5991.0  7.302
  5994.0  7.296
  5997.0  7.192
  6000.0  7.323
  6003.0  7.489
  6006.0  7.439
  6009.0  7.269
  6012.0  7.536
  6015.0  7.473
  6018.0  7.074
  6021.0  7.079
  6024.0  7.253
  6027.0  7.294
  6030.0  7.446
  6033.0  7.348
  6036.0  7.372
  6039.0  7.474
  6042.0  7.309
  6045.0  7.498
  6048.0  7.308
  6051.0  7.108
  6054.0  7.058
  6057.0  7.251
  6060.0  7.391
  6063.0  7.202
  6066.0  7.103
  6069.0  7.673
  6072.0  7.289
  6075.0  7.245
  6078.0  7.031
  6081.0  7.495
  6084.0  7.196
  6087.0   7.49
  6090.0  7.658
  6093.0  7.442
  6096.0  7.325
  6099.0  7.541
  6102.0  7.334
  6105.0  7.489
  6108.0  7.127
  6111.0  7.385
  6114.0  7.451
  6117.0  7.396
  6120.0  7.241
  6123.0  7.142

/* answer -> 0.03 mag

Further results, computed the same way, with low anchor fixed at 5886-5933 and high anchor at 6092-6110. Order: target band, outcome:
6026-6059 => 0.011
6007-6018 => 0.003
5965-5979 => -0.024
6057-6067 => 0.021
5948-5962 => -0.014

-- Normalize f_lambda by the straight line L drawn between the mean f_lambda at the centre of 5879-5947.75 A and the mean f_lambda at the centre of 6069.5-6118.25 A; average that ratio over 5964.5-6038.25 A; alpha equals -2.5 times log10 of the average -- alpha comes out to 0.01 mag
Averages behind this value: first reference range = 7.5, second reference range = 7.37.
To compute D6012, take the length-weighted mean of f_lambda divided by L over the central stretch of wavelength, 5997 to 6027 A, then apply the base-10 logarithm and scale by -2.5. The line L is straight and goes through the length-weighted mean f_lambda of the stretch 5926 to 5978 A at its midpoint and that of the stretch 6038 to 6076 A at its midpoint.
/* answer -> 0.02 mag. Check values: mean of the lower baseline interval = 7.58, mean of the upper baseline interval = 7.3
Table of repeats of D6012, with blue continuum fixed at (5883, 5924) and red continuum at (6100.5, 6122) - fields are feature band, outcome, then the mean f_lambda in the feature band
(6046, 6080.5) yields 0.01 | 7.25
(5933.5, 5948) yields -0.05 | 7.72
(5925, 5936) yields -0.03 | 7.62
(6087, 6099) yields -0.02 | 7.49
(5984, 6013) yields 0.00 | 7.38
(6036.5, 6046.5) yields -0.01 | 7.42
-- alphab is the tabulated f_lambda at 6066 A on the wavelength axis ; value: 7.103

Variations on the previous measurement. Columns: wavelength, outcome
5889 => 6.982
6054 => 7.058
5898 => 7.133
